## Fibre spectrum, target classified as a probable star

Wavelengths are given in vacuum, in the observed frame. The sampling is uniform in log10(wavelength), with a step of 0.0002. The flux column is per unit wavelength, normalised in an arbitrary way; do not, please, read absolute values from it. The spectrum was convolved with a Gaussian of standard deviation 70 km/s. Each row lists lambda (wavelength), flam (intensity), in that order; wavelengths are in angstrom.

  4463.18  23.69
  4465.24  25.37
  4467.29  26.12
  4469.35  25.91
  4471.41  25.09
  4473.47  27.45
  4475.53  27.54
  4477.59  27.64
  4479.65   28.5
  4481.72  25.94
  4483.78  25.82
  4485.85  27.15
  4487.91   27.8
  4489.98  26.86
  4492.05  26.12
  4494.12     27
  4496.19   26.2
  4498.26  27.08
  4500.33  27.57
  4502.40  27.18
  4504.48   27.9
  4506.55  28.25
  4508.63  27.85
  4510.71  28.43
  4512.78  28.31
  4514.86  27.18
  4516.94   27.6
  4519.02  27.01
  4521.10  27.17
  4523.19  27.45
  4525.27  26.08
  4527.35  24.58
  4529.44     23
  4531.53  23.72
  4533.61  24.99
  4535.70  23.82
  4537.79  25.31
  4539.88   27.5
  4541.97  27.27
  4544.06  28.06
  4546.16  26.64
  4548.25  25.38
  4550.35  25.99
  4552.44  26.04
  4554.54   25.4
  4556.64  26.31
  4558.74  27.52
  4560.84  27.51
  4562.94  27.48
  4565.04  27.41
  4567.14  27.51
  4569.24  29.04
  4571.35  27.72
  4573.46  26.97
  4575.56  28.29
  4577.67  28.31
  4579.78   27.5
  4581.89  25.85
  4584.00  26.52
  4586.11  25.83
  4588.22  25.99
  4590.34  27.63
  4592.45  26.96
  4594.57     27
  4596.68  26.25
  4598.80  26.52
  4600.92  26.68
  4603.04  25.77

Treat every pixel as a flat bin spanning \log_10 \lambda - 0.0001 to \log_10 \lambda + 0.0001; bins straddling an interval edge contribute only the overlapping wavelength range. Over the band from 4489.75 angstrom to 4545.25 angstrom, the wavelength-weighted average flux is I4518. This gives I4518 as 26.6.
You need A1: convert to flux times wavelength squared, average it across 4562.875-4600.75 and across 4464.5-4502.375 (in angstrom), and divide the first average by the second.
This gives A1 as 1.1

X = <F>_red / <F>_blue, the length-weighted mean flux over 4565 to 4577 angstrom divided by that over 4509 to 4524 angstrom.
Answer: 1.0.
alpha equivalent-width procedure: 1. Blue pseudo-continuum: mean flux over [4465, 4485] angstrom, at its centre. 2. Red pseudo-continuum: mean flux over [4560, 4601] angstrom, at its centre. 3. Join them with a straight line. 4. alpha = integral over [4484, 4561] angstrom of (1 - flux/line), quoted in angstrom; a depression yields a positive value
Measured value 0.7 angstrom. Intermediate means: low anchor 26.6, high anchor 27.2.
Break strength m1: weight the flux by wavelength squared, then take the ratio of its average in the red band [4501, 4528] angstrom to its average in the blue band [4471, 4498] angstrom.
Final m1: 1.03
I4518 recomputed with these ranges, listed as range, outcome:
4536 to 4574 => 26.9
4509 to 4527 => 27.3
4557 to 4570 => 27.7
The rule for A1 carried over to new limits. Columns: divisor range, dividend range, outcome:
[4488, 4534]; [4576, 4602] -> 1.04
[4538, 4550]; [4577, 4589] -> 1.01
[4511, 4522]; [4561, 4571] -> 1.03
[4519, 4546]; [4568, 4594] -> 1.08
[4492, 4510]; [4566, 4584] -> 1.04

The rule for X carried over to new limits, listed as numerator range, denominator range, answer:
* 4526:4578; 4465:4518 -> 0.98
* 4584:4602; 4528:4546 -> 1.04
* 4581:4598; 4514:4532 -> 1.02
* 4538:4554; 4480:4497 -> 1.00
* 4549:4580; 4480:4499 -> 1.02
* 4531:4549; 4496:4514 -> 0.94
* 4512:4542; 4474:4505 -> 0.96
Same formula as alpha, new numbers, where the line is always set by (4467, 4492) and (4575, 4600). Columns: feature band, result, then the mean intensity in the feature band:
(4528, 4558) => 1.3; 25.7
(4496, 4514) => -0.6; 27.7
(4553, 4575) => -0.4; 27.3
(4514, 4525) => -0.2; 27.2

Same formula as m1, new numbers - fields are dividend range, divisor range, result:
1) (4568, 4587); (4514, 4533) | 1.08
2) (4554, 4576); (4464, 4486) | 1.07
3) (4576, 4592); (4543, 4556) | 1.04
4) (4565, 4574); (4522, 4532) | 1.13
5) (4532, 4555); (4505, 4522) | 0.95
